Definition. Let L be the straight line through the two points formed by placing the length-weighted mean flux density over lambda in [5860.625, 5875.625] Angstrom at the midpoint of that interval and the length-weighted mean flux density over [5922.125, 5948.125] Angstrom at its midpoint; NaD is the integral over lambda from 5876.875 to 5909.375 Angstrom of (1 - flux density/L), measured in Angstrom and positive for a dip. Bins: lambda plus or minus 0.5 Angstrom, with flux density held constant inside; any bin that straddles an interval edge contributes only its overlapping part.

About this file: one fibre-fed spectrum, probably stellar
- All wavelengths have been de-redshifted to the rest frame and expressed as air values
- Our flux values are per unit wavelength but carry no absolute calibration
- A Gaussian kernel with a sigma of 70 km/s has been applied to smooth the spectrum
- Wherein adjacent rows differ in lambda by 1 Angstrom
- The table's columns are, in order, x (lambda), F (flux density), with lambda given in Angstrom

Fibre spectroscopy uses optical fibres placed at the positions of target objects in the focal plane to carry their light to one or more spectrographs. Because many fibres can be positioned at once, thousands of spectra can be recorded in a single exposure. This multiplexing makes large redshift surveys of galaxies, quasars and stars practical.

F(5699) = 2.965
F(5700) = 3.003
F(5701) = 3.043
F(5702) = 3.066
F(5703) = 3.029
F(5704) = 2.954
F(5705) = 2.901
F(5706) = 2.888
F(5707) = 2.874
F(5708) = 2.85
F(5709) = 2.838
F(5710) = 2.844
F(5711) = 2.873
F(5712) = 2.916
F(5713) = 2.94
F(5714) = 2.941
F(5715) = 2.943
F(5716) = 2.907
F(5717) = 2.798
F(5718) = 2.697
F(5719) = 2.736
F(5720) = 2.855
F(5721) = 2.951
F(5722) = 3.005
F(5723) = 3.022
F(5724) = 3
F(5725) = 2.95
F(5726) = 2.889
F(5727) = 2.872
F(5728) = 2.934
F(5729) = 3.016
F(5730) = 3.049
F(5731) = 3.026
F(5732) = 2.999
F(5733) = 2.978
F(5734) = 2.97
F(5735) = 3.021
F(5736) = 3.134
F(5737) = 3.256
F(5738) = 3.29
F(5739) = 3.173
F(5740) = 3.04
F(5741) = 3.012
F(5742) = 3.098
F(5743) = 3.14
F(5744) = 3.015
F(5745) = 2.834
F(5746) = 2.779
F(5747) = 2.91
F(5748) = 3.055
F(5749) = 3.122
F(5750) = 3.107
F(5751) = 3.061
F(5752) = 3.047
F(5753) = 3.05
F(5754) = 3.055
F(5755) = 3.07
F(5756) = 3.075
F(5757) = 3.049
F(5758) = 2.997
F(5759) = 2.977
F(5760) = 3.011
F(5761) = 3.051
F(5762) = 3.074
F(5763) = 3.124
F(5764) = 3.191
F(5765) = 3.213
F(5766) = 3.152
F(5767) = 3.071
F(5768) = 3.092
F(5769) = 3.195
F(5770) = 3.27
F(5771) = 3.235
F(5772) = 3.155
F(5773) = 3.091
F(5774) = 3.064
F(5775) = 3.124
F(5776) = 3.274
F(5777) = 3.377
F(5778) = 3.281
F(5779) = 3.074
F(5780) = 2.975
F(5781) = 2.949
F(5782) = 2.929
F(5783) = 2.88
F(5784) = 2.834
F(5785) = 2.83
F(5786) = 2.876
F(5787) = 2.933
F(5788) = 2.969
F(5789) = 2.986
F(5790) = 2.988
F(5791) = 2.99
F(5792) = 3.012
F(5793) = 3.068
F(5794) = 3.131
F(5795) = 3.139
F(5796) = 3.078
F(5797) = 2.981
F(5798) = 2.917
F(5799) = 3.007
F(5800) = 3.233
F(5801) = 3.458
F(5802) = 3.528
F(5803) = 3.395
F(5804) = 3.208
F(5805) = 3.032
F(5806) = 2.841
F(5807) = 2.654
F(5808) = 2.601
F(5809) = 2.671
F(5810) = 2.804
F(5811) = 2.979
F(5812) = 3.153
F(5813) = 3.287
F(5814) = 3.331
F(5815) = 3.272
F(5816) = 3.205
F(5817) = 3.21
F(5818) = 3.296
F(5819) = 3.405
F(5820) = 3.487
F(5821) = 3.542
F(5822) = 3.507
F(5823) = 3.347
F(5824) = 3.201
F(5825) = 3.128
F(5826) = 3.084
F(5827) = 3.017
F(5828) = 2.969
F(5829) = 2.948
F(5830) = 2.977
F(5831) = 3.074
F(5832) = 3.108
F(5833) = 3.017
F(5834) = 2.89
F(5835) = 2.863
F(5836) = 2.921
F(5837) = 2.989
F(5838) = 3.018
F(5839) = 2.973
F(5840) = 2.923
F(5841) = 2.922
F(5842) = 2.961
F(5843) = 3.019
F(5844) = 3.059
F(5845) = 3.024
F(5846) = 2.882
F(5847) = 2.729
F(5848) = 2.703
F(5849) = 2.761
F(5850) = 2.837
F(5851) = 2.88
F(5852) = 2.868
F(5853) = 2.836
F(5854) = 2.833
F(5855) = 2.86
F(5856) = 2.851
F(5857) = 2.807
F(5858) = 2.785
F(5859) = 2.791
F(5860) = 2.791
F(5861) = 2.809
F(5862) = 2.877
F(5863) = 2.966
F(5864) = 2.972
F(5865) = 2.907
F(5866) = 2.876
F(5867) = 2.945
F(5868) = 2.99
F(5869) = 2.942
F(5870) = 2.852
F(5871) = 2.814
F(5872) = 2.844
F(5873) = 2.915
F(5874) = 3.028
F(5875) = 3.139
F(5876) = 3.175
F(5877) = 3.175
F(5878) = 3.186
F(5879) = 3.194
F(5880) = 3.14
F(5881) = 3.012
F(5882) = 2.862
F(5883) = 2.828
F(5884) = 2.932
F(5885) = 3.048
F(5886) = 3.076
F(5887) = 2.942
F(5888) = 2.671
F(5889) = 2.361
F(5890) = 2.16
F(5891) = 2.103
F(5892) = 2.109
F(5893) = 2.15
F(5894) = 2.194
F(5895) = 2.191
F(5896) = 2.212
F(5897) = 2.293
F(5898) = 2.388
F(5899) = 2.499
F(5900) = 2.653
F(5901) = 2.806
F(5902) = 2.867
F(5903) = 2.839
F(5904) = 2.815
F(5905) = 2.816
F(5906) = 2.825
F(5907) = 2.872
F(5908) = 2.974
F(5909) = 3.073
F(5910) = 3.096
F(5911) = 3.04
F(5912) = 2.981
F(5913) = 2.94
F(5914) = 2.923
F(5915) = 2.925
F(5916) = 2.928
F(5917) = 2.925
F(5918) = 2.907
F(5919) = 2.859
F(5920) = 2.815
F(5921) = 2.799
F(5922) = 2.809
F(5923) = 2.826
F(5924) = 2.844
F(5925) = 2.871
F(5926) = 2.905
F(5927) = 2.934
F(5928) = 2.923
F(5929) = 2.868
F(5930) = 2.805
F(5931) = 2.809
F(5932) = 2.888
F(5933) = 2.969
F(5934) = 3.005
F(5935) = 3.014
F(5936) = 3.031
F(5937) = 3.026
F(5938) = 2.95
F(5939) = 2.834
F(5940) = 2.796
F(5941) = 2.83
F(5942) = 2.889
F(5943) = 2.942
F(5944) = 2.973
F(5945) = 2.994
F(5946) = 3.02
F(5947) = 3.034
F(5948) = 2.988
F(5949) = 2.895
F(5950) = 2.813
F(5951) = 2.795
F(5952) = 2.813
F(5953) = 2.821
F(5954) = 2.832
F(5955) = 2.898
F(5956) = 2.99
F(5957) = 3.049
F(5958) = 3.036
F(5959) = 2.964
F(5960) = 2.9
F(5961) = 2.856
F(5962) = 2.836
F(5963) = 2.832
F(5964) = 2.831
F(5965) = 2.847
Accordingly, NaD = 2.52 Angstrom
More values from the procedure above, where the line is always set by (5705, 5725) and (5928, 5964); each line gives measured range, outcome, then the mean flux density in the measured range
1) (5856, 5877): -0.08 Angstrom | 2.92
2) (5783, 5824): -2.89 Angstrom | 3.1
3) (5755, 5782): -2.06 Angstrom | 3.12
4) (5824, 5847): -0.68 Angstrom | 2.99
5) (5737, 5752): -0.83 Angstrom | 3.05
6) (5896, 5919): 0.69 Angstrom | 2.82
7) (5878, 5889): -0.17 Angstrom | 2.95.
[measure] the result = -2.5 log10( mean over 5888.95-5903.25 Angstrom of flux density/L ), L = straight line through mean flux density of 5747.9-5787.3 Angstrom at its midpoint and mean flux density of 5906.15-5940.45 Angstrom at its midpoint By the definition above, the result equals 0.23 mag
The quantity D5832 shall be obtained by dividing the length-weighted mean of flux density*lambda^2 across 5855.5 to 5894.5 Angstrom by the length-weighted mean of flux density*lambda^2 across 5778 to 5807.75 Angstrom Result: 0.96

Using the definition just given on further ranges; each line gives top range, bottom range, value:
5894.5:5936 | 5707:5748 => 1.02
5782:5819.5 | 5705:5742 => 1.06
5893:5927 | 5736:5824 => 0.94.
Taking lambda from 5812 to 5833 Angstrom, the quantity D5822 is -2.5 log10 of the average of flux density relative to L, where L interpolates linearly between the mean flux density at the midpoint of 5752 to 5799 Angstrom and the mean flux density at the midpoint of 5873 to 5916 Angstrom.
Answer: -0.09 mag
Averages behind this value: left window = 3.06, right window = 2.78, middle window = 3.21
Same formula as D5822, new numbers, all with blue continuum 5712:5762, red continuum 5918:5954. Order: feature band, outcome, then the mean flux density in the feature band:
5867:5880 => -0.03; 3.02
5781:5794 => 0.01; 2.95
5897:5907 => 0.08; 2.71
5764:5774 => -0.06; 3.16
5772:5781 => -0.06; 3.15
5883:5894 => 0.15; 2.55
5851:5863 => 0.04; 2.84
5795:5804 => -0.08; 3.2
